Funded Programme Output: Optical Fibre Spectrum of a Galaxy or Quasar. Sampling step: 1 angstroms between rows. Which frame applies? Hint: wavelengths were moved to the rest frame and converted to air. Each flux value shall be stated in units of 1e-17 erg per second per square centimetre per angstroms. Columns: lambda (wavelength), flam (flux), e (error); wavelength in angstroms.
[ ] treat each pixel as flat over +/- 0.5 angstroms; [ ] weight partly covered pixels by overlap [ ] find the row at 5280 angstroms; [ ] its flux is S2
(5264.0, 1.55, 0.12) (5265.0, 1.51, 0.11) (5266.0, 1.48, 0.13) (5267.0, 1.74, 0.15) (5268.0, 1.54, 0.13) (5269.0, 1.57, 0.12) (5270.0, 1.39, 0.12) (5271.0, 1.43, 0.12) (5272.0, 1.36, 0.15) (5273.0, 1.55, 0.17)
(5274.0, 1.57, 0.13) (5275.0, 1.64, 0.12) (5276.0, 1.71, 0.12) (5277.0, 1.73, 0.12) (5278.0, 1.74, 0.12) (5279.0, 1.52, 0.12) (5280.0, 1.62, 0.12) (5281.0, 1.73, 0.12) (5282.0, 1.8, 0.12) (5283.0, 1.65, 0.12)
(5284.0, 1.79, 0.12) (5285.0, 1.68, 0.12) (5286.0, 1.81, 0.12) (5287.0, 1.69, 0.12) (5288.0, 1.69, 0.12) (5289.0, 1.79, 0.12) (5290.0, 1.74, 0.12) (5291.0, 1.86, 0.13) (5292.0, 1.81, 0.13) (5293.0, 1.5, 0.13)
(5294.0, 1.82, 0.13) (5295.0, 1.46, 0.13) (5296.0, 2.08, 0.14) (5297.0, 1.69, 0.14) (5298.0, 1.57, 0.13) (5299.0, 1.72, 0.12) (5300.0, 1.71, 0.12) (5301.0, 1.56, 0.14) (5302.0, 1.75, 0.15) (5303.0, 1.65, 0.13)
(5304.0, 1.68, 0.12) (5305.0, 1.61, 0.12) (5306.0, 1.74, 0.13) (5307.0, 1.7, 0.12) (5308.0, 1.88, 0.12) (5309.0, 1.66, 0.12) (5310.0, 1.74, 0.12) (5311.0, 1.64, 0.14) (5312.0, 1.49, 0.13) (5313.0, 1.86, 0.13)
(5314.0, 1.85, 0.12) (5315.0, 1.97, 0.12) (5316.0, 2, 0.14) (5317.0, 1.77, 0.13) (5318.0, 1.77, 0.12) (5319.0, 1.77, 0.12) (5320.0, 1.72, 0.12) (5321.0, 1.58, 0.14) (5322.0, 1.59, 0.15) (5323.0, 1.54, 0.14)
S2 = 1.62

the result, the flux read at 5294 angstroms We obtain 1.82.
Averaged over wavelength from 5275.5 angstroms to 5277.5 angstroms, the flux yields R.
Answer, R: 1.72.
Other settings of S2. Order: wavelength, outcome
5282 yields 1.8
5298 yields 1.57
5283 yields 1.65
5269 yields 1.57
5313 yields 1.86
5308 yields 1.88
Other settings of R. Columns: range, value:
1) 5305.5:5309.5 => 1.75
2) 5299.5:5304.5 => 1.67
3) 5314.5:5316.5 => 1.98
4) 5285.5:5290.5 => 1.74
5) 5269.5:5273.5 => 1.43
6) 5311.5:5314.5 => 1.73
